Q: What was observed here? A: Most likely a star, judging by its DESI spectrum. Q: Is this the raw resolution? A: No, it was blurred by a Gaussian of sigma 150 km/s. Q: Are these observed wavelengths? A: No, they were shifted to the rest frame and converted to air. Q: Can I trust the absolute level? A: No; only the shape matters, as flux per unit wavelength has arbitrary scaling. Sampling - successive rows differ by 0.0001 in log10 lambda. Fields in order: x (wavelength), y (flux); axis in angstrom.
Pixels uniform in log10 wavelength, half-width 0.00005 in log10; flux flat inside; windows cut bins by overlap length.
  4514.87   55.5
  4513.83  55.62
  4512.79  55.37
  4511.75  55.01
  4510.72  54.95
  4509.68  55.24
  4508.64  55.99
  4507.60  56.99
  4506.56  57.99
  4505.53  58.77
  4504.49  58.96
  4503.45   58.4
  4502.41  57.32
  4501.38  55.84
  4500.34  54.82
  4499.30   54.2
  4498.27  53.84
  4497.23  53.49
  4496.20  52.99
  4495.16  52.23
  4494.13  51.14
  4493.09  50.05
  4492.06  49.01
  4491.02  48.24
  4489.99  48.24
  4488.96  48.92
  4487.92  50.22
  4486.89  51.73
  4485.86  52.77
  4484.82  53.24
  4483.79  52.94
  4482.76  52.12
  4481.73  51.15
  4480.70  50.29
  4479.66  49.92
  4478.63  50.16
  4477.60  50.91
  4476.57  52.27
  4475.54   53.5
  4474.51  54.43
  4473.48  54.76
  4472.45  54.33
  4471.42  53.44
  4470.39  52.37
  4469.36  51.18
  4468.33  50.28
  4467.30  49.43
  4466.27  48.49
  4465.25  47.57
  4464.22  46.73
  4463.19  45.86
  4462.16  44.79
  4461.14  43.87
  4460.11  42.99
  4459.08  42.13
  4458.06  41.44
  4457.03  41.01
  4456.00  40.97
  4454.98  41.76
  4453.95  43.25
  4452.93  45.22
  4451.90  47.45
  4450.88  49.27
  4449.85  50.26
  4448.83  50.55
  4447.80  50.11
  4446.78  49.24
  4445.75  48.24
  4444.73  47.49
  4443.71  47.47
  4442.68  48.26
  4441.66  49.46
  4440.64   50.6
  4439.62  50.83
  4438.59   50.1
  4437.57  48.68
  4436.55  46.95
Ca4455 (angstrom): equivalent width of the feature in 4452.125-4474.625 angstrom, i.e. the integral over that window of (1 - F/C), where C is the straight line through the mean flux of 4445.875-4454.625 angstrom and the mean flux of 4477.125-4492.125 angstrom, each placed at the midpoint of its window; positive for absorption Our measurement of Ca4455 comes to 1.0 angstrom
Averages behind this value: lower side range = 48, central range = 47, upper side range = 50.7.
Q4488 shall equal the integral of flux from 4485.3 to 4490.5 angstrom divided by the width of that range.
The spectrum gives 50.4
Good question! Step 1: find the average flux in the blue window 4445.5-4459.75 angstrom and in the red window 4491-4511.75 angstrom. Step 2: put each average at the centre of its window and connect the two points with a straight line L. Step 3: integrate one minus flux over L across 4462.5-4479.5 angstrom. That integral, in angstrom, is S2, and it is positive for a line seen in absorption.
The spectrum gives -0.6 angstrom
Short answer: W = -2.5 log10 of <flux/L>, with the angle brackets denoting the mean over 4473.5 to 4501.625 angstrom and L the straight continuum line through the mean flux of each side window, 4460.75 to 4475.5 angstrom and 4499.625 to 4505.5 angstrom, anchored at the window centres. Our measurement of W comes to 0.04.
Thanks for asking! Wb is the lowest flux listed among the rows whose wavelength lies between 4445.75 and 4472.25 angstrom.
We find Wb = 40.97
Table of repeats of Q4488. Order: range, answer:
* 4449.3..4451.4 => 49.9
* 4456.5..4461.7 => 42.3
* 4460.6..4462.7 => 44.4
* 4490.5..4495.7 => 50.1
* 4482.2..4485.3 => 52.9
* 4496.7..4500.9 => 54.1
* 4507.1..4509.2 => 56.4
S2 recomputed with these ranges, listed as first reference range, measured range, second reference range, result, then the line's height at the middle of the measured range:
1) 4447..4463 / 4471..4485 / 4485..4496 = -1.1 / 48.5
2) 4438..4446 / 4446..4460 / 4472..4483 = 1.2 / 50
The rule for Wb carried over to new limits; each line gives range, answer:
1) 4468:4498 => 48.24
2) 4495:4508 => 52.23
